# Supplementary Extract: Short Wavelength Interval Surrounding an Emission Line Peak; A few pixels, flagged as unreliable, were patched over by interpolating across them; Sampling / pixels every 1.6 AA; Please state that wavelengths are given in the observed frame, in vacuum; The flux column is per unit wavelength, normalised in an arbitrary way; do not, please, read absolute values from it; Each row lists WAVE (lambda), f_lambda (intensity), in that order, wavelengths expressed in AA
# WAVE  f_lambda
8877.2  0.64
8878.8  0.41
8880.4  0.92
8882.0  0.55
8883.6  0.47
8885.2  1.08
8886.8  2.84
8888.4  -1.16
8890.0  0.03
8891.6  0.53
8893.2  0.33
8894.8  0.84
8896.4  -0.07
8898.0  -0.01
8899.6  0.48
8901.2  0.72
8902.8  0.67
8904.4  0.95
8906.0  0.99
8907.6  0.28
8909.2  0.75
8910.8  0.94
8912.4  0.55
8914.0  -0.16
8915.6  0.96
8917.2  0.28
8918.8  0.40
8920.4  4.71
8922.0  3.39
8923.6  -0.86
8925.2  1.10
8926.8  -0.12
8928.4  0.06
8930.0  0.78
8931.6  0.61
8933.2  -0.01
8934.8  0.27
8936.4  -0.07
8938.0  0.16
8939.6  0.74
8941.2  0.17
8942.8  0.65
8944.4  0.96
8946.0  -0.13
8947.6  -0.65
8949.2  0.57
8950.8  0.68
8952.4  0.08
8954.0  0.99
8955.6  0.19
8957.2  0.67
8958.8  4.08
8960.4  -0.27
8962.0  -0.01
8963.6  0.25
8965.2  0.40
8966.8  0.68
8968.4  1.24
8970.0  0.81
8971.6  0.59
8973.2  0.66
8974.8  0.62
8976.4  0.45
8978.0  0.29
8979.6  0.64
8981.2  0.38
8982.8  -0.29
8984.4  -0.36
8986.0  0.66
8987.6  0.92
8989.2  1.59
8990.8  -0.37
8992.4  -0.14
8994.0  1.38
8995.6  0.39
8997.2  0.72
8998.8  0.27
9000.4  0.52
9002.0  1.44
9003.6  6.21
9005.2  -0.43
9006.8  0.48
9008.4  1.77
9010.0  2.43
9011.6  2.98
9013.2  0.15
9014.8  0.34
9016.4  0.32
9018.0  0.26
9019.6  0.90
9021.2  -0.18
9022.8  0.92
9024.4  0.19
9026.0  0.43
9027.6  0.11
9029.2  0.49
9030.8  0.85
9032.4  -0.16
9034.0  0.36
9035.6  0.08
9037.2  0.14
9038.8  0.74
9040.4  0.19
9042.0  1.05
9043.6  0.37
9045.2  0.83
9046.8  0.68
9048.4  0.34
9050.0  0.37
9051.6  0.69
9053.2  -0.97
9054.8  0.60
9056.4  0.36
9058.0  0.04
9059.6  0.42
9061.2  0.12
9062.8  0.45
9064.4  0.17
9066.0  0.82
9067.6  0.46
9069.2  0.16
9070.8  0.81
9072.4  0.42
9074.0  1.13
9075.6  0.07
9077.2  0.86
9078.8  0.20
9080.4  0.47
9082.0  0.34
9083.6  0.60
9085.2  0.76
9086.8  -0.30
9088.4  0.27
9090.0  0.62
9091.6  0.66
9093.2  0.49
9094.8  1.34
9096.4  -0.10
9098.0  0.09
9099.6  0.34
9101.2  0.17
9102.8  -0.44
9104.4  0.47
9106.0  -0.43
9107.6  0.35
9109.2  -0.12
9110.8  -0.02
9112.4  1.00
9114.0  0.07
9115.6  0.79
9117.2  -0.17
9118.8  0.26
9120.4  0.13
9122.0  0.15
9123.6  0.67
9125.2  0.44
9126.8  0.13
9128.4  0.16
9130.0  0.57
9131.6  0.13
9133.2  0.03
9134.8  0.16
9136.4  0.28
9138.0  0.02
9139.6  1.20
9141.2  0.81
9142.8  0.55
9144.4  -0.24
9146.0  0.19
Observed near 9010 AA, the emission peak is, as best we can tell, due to [O III]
